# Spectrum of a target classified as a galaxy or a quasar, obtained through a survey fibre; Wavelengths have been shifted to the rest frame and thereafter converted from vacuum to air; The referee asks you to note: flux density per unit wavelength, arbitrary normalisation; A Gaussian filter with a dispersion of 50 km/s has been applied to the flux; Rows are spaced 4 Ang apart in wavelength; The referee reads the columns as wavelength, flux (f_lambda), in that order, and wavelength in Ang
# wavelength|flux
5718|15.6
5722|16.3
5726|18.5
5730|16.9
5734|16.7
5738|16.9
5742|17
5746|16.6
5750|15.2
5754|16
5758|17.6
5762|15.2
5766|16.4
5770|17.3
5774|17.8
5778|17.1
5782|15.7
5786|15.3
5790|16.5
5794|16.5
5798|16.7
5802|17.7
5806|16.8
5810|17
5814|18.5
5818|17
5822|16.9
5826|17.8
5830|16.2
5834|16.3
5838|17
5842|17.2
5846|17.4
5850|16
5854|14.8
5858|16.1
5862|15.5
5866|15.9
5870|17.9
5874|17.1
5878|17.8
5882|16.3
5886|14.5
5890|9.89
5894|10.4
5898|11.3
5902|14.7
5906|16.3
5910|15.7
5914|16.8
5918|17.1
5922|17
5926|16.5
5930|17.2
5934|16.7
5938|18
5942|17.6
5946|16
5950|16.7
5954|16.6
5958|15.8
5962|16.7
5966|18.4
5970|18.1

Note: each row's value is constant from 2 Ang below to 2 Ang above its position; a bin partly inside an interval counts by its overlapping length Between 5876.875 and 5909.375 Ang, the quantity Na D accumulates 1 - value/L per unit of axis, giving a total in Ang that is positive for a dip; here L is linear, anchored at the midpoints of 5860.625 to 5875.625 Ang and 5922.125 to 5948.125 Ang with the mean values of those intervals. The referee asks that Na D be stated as 5.6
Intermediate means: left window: 16.6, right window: 17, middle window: 13.9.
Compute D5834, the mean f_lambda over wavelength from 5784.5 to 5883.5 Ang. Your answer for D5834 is 16.7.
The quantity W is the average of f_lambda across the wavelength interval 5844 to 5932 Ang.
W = 15.6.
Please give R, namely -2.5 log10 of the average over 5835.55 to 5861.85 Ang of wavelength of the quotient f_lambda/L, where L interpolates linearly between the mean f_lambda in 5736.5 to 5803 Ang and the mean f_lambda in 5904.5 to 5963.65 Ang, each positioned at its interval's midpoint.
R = 0.02 mag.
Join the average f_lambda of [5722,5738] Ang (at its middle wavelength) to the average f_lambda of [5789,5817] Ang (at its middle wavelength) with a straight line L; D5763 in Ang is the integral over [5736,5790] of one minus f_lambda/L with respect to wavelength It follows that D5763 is 2.1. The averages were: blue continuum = 17.2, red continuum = 17.1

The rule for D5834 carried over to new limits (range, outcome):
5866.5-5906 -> 14.6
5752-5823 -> 16.8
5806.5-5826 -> 17.4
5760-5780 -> 16.8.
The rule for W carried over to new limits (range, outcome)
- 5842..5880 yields 16.5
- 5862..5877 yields 16.8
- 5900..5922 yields 16.2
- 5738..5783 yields 16.6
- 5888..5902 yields 11.1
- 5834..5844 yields 16.9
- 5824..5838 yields 16.8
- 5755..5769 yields 16.4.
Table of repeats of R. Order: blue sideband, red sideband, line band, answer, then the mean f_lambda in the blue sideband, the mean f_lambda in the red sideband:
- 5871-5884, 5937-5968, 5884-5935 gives 0.146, 17.1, 16.9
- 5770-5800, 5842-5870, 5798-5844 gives -0.048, 16.6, 16.2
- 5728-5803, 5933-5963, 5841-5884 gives 0.009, 16.6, 16.8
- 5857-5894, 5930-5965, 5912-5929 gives -0.038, 15.4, 16.8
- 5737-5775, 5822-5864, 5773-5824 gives -0.023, 16.6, 16.5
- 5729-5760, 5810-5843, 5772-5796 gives 0.023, 16.6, 17.1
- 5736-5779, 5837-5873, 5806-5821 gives -0.055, 16.6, 16.4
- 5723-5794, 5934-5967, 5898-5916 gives 0.100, 16.6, 16.9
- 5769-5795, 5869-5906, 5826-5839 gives -0.075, 16.6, 14.4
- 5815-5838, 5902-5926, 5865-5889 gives 0.020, 16.9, 16.4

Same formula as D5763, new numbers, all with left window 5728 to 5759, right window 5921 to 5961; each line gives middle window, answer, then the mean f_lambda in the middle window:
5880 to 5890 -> 1.5 Ang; 14.3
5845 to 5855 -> 0.4 Ang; 16.1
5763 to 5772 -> 0.0 Ang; 16.7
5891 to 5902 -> 3.5 Ang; 11.5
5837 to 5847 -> -0.3 Ang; 17.2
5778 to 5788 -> 0.5 Ang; 15.8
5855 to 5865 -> 0.6 Ang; 15.7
